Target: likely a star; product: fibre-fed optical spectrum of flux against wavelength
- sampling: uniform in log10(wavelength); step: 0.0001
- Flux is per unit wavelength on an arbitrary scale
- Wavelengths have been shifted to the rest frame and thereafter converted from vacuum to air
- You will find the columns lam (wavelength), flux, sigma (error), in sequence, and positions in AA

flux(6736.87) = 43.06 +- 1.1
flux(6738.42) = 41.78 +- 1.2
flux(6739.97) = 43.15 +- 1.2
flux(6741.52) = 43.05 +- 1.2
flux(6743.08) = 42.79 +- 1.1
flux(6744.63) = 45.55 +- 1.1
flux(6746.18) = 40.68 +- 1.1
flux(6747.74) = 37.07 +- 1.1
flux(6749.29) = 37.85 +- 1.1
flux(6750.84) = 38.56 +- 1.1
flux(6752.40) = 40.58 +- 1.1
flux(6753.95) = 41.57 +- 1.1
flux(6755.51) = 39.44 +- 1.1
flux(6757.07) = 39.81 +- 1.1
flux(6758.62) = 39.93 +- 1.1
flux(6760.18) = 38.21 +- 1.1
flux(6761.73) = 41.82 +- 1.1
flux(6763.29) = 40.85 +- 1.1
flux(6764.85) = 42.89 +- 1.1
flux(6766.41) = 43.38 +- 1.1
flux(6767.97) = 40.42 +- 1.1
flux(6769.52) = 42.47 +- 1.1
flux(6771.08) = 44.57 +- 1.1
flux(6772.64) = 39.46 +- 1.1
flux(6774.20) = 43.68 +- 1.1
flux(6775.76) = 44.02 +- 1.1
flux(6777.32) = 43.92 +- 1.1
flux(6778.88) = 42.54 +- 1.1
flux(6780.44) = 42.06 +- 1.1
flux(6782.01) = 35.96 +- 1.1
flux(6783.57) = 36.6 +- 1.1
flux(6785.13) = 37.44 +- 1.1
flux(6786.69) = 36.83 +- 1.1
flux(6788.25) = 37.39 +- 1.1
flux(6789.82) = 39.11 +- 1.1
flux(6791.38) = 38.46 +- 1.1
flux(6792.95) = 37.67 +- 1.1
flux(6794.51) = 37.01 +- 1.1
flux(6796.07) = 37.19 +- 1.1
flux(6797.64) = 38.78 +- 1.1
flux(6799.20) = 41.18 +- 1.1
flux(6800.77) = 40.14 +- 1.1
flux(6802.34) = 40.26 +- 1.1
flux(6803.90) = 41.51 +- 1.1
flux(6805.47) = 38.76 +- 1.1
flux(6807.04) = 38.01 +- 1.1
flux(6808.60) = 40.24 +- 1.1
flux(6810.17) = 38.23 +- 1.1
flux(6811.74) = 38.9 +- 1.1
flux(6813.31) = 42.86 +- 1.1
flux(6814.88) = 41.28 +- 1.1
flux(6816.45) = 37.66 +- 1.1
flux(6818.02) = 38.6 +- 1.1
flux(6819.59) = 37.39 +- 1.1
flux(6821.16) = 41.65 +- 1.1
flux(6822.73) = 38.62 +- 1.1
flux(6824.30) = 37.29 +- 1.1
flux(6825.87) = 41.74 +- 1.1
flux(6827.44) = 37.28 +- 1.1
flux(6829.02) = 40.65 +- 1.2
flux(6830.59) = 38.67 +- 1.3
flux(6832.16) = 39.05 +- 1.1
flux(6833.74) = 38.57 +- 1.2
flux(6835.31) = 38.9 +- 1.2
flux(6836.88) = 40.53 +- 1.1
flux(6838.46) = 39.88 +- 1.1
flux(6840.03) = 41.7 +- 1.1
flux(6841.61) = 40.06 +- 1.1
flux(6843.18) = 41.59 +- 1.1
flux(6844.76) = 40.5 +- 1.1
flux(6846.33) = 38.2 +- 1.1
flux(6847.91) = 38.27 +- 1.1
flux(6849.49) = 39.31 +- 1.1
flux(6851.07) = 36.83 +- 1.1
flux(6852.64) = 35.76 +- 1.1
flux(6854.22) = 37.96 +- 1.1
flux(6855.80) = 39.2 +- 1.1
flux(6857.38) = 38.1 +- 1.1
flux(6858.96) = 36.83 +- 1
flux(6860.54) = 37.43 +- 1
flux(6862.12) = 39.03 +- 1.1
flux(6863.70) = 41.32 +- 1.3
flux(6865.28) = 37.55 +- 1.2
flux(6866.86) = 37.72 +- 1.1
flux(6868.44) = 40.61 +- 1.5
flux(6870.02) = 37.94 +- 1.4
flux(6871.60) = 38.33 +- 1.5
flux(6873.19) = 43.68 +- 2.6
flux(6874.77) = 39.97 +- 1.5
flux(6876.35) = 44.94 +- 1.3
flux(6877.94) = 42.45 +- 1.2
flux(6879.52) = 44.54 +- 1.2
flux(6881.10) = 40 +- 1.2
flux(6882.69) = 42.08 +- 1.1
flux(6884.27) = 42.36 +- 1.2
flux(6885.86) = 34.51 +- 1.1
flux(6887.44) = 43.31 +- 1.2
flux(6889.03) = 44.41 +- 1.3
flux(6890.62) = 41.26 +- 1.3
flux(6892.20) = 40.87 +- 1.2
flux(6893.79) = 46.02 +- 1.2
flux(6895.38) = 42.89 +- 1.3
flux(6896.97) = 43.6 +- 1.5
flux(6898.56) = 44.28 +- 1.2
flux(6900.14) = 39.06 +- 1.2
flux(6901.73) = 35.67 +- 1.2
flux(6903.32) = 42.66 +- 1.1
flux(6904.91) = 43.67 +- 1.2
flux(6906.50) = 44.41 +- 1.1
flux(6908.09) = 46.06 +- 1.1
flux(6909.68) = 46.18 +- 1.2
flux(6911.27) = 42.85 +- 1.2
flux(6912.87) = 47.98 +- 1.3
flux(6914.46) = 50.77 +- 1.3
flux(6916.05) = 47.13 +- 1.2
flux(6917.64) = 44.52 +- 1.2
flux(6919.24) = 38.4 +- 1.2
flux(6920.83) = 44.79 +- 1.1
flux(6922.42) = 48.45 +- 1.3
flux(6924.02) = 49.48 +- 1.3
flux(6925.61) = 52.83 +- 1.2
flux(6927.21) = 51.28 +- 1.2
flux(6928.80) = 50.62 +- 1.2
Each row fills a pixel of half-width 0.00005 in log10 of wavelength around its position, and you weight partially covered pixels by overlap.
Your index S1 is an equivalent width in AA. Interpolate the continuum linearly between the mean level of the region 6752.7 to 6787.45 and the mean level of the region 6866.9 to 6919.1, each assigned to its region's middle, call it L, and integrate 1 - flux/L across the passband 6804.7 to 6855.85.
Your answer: 3.1 AA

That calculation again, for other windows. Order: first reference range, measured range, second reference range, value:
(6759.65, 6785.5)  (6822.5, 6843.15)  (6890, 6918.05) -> 1.4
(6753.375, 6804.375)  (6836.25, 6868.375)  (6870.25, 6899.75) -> 2.0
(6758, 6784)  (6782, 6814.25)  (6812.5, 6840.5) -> 1.4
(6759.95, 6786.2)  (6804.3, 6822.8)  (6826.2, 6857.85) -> 0.3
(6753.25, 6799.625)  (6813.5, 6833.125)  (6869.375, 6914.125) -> 0.9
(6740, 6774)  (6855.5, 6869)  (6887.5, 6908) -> 1.2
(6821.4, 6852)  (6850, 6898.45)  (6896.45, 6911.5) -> 1.1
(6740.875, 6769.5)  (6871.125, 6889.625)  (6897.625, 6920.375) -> 0.7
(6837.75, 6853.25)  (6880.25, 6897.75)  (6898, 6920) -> 0.2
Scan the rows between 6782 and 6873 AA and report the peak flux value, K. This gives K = 42.86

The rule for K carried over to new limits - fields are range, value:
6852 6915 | 50.77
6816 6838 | 41.74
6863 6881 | 44.94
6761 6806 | 44.57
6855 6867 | 41.32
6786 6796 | 39.11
